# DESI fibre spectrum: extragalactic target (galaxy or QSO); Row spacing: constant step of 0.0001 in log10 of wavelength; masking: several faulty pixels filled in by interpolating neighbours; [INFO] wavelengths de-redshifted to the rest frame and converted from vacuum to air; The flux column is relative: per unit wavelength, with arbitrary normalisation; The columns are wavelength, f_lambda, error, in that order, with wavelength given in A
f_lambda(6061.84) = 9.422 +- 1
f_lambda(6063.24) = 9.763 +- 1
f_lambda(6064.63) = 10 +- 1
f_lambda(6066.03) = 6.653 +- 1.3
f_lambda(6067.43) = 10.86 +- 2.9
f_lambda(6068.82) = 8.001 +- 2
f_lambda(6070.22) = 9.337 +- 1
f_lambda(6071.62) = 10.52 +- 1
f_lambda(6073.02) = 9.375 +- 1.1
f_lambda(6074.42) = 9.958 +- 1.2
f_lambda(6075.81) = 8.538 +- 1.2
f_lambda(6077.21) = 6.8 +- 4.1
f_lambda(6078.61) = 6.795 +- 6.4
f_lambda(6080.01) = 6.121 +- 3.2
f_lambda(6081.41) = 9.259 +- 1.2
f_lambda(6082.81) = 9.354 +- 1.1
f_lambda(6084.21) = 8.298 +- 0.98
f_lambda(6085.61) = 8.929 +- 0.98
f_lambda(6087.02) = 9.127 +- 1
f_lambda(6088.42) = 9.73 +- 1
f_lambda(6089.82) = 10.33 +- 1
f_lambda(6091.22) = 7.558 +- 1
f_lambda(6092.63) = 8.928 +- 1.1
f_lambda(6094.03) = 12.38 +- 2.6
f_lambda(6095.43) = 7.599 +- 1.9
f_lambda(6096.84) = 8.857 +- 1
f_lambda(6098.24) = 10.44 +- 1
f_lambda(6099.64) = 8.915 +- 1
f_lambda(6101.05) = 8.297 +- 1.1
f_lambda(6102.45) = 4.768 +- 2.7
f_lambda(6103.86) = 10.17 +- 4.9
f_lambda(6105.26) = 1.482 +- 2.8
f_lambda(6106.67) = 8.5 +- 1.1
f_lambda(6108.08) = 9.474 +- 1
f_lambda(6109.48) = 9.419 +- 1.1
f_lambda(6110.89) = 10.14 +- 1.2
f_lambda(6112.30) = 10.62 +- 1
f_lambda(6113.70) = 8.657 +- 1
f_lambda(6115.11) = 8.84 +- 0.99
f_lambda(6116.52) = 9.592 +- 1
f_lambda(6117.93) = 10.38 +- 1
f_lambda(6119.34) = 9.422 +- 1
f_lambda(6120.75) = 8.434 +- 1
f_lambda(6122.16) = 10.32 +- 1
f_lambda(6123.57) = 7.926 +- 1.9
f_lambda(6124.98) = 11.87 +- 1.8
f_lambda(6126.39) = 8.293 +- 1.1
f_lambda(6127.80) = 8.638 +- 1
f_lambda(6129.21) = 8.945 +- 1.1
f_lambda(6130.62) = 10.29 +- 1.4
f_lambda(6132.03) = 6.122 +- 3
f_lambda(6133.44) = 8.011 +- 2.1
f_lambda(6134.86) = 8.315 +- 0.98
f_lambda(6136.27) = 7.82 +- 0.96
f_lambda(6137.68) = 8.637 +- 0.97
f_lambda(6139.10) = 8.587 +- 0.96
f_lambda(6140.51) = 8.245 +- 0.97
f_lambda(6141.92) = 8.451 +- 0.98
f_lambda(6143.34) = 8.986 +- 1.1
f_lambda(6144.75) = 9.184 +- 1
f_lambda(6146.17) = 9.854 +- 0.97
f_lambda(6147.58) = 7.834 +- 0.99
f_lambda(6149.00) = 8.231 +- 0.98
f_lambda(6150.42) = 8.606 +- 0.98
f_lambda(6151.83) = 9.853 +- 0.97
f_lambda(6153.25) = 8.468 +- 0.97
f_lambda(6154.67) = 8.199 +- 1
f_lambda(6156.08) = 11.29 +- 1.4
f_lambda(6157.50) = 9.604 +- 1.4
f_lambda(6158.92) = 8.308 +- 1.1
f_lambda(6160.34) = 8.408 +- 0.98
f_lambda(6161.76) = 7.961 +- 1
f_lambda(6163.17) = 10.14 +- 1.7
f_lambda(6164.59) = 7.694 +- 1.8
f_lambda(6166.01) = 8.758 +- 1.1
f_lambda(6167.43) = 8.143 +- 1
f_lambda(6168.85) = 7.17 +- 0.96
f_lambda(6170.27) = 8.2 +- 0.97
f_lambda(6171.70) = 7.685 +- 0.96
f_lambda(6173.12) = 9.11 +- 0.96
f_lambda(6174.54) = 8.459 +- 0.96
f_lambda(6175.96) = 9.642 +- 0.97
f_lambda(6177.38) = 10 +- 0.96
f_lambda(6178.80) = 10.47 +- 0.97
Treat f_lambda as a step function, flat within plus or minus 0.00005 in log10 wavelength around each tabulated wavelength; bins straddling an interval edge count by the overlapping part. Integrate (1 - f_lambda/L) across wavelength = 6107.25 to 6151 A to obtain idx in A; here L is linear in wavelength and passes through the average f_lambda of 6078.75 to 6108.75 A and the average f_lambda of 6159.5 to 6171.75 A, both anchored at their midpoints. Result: -3.1 A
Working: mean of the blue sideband 8.47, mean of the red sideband 8.27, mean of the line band 8.97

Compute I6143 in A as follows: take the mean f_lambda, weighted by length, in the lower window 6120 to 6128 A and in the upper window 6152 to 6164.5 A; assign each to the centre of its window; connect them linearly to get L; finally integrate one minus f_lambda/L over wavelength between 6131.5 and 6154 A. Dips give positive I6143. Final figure 1.6 A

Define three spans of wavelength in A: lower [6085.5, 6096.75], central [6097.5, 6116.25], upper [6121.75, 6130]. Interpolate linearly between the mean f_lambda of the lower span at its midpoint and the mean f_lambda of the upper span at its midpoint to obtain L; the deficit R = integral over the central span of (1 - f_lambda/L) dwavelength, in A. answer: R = 1.7 A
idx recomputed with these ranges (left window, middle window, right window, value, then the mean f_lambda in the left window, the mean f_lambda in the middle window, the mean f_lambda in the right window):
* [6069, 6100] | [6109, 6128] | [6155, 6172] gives -1.47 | 8.95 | 9.49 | 8.63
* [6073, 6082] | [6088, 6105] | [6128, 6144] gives -1.36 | 8.02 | 8.79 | 8.41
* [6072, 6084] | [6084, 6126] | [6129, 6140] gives -3.31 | 8.34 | 8.98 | 8.31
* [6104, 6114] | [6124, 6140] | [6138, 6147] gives 0.10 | 8.42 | 8.67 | 8.86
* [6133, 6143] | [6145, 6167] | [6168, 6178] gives -1.09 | 8.32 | 8.88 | 8.59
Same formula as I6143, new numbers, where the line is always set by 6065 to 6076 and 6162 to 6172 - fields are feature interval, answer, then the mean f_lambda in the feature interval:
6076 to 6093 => 1.20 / 8.43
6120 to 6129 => -0.57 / 9.23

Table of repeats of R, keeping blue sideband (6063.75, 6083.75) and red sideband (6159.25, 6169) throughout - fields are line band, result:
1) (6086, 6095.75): -0.9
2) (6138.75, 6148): -0.3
